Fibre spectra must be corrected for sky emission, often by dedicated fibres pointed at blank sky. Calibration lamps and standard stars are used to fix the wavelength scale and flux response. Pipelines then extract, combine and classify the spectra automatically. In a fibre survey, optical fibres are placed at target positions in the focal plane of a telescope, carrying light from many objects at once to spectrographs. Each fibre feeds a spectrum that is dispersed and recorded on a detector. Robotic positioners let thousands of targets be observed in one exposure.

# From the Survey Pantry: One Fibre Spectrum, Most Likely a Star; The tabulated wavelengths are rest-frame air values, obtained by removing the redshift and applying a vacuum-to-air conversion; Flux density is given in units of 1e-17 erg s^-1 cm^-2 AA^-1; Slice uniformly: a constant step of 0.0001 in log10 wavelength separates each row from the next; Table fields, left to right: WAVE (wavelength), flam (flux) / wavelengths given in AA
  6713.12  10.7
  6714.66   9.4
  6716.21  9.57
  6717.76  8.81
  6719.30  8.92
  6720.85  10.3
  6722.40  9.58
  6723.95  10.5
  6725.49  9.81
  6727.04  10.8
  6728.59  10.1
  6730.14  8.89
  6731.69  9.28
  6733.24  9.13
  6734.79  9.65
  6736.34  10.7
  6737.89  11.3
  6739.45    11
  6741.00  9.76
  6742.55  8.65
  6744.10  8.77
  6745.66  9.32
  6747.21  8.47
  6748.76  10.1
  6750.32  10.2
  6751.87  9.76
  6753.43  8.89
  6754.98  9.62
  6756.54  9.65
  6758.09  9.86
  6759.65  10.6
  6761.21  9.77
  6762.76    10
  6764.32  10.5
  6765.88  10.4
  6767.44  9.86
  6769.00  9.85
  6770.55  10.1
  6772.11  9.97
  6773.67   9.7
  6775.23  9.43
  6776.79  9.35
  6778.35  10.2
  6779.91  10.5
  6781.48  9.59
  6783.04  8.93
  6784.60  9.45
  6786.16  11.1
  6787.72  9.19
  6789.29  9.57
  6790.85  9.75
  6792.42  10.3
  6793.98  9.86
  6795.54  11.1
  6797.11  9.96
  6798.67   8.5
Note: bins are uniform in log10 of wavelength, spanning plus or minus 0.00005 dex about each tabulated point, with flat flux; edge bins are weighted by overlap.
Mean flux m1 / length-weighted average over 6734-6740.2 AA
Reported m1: 10.6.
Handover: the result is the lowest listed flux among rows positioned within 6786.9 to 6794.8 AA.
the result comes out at 9.19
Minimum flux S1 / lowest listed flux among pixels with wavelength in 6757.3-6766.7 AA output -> 9.77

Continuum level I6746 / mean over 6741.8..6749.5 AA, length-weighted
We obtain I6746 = 9.06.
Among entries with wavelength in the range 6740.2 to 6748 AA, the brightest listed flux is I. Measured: 9.76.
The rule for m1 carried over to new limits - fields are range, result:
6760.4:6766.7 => 10.2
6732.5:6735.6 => 9.41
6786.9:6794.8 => 9.75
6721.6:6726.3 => 9.98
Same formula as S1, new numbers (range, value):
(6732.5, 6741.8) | 9.13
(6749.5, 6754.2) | 8.89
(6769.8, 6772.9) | 9.97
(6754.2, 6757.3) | 9.62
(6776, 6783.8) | 8.93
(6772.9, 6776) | 9.43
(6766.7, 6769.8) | 9.85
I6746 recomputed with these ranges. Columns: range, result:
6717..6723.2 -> 9.41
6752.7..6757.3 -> 9.39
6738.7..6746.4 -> 9.5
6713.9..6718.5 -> 9.25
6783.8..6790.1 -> 9.83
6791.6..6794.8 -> 10.1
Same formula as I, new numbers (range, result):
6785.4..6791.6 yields 11.1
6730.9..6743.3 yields 11.3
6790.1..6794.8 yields 10.3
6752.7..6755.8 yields 9.62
